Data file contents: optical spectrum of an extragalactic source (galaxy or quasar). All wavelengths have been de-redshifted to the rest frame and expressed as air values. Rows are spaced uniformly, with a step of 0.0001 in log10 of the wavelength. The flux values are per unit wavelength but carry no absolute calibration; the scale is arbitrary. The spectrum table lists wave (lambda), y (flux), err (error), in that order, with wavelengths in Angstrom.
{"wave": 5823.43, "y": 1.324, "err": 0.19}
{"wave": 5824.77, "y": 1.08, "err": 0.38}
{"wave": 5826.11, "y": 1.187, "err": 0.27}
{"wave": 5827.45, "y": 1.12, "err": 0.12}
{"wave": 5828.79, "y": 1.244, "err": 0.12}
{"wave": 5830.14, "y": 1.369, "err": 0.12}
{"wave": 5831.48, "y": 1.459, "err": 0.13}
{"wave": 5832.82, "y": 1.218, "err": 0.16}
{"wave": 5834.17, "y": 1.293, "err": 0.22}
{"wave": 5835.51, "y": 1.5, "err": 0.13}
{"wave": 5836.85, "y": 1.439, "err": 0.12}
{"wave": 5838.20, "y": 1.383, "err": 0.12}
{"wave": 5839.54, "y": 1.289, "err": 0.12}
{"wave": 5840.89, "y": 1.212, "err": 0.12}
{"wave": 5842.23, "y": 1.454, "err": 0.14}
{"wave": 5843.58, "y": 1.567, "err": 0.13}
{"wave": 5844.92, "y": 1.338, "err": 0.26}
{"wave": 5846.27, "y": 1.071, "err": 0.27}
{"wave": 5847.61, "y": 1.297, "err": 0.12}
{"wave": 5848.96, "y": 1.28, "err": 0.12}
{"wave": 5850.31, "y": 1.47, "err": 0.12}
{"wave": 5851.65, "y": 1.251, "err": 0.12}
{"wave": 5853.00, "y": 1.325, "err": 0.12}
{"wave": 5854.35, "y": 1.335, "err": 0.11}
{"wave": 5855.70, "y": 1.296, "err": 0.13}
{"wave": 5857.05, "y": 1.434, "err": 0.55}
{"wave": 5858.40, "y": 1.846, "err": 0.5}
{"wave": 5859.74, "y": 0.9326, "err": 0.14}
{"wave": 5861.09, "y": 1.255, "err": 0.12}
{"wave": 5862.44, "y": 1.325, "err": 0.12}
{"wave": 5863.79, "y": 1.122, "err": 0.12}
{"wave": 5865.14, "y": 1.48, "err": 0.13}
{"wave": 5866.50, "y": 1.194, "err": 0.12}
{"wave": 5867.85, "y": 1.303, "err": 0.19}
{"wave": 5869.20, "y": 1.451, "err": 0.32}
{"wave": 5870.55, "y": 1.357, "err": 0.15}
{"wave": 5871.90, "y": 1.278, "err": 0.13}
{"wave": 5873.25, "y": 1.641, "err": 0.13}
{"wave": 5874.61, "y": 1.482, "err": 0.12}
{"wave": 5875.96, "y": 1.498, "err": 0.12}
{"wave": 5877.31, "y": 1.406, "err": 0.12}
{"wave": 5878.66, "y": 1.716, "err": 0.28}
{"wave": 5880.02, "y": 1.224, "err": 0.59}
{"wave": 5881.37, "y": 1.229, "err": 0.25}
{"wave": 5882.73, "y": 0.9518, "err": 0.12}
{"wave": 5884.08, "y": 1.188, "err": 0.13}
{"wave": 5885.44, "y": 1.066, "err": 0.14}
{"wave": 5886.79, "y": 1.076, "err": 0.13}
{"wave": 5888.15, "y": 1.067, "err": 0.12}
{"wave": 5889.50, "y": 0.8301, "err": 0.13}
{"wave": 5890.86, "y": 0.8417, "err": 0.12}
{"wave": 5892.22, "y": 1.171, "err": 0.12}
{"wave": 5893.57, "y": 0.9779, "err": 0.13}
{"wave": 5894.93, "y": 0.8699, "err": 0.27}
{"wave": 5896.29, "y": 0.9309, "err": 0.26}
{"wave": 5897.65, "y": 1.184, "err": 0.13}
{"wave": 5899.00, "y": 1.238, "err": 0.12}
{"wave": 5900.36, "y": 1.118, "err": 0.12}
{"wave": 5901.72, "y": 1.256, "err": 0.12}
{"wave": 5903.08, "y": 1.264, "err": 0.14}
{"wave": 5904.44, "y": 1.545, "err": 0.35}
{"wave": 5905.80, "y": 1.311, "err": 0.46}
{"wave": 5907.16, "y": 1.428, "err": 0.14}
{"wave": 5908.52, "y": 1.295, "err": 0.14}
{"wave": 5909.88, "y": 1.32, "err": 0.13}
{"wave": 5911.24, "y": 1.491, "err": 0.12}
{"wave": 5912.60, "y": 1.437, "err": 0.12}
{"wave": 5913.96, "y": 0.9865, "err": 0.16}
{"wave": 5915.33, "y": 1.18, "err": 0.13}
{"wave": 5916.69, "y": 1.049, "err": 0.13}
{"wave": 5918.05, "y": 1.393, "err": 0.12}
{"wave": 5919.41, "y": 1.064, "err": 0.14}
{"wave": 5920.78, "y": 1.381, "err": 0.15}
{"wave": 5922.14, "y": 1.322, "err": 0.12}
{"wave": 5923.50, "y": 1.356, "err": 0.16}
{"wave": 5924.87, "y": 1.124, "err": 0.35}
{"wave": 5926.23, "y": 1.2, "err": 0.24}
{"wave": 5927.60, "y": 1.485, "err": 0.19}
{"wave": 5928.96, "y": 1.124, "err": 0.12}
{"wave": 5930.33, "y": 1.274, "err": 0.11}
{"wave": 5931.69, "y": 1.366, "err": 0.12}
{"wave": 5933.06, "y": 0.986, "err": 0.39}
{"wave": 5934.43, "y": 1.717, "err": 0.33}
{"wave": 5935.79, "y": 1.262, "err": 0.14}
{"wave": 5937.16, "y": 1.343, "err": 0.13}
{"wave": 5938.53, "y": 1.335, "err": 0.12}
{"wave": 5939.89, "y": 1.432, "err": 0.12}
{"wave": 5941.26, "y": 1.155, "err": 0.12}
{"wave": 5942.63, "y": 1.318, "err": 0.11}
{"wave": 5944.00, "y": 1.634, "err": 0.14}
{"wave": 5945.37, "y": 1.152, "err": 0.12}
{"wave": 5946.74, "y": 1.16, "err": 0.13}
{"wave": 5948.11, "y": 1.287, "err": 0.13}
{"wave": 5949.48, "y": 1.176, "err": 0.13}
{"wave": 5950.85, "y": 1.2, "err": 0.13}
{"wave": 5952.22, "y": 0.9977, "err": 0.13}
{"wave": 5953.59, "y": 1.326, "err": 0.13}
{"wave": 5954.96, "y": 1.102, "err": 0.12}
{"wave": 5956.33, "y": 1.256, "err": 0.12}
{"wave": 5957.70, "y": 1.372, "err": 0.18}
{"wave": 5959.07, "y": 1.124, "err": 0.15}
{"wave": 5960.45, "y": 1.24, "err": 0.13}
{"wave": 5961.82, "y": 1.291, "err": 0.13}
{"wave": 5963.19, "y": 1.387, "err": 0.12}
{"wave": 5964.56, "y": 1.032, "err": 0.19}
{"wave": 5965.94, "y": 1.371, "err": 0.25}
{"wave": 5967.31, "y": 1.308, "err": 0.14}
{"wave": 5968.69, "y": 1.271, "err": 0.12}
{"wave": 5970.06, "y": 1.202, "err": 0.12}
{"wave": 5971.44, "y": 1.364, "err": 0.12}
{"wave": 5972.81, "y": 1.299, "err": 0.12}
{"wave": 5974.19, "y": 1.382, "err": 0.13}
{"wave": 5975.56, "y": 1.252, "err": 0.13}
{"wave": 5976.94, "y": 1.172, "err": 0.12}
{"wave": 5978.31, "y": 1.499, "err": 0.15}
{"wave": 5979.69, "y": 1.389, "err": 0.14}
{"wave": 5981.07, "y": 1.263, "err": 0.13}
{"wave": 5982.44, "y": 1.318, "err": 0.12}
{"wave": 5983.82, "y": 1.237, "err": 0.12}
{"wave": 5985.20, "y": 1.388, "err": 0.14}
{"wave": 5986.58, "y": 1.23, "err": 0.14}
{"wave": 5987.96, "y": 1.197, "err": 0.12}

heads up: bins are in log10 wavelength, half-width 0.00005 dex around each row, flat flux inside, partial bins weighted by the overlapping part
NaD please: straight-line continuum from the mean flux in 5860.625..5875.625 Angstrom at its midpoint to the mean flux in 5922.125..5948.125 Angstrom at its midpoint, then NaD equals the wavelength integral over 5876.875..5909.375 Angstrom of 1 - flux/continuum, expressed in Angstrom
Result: 4.0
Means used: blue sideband 1.36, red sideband 1.3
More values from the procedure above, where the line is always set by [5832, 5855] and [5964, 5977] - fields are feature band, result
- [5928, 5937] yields 0.0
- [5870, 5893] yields 1.5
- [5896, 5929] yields 0.9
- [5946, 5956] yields 0.8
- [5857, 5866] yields 0.0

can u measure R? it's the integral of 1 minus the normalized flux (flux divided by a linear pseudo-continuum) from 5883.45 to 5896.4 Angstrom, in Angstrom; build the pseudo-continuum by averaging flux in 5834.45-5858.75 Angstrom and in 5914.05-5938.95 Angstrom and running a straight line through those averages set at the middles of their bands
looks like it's 3.1 Angstrom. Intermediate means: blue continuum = 1.37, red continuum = 1.27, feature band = 1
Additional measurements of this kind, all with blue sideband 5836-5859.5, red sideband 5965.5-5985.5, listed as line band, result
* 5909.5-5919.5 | 0.66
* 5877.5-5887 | 0.89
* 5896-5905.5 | 0.76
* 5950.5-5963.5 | 0.92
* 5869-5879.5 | -0.96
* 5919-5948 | 0.70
